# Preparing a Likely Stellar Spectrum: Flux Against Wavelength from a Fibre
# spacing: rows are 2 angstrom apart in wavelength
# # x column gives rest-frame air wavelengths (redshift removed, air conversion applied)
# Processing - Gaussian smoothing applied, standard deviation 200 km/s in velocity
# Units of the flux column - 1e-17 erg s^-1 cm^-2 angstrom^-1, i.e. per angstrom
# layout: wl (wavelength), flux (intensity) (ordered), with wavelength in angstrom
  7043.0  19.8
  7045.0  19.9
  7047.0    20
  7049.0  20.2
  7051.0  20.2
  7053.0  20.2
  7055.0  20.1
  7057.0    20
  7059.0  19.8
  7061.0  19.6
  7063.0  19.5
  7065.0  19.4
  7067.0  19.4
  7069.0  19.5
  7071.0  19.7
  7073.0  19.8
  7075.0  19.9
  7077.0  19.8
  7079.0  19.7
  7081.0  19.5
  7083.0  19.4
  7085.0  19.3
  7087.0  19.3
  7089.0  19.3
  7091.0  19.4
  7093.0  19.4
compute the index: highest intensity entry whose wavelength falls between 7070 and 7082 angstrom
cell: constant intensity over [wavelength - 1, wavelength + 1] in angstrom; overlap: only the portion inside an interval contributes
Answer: 19.9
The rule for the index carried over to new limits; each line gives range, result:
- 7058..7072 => 19.8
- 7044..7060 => 20.2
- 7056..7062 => 20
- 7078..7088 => 19.7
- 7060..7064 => 19.6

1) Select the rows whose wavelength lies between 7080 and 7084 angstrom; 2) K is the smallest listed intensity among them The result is 19.4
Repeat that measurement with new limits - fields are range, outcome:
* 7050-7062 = 19.6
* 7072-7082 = 19.5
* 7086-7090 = 19.3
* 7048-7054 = 20.2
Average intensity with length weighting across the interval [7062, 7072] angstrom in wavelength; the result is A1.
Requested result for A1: 19.5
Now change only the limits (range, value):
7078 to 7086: 19.5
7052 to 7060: 20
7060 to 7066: 19.5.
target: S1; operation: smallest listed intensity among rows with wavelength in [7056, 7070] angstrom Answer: 19.4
